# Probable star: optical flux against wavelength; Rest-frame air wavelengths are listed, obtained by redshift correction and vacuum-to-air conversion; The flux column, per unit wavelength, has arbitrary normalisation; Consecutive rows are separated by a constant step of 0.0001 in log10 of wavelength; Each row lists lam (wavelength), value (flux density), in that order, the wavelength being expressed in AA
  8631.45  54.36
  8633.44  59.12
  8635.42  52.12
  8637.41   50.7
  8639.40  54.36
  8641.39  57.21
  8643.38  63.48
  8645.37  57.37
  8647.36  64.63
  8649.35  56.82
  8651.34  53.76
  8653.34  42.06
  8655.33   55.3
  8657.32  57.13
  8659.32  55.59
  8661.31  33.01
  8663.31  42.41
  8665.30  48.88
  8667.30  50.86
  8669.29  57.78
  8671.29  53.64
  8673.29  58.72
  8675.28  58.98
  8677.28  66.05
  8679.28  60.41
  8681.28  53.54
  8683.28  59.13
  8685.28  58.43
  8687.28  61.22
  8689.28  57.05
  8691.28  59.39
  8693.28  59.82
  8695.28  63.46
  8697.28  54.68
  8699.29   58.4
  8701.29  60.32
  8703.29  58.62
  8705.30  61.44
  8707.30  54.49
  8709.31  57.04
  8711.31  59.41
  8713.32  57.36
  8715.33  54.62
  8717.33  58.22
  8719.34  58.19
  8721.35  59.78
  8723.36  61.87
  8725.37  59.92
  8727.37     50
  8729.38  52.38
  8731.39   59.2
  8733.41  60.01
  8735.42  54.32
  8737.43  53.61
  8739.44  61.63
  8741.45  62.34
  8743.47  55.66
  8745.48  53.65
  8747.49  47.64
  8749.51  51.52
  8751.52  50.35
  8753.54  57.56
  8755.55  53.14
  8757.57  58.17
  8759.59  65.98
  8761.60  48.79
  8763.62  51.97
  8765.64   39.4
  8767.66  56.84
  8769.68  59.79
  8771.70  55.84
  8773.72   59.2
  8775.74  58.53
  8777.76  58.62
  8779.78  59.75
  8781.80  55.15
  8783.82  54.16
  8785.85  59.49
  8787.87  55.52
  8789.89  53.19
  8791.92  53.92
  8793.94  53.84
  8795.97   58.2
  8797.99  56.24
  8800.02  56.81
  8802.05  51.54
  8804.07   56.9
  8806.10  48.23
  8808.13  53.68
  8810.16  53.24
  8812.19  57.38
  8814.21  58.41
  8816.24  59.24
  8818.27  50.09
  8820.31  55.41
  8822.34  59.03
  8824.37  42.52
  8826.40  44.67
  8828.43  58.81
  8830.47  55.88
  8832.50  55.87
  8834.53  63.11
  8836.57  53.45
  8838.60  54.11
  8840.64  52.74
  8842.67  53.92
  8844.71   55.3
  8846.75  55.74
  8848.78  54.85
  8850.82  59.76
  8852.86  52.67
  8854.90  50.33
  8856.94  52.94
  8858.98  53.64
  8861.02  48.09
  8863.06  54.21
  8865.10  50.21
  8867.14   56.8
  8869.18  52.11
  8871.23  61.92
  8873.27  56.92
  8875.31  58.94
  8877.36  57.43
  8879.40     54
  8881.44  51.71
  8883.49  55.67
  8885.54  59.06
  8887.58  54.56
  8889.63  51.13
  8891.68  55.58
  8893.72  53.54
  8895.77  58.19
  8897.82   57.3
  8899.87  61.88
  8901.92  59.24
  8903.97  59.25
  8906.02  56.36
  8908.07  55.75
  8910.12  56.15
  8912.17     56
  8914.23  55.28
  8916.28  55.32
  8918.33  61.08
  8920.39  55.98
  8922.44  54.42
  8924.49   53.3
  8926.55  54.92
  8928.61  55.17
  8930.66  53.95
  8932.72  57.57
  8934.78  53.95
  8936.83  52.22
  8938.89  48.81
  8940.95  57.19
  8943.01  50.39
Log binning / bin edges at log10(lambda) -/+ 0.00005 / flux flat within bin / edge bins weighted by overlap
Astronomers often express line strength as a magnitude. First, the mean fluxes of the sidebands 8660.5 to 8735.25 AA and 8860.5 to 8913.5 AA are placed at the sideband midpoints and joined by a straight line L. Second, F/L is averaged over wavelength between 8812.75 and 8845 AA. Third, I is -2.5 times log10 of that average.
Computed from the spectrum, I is 0.03 mag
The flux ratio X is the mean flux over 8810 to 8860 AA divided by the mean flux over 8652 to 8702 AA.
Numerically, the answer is 1.0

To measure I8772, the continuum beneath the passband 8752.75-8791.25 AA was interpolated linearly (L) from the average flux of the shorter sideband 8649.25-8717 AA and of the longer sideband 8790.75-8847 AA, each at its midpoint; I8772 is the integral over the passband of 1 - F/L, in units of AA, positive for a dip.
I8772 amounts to -0.6 AA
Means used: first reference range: 55.9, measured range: 55.8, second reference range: 54.6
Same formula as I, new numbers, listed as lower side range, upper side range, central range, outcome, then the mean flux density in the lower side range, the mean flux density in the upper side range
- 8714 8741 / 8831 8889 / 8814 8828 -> 0.060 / 57.3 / 55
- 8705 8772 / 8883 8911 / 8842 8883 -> 0.038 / 55.9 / 56.7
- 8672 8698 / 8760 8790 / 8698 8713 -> 0.000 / 59.3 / 55.4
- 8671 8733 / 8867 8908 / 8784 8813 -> 0.050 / 58.3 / 56.6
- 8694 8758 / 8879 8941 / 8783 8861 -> 0.033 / 56.8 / 55.6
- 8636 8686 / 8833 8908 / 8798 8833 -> 0.025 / 54.8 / 55.5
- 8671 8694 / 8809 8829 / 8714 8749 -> 0.011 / 59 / 53.8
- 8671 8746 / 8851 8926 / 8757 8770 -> 0.065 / 58.1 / 55.5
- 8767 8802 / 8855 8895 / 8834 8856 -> 0.007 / 56.6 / 54.6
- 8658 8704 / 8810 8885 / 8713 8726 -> -0.053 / 56.1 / 54.7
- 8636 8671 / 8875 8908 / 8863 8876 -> 0.003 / 53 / 56.4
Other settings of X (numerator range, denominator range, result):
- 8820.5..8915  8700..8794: 0.98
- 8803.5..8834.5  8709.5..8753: 0.96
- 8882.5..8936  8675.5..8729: 0.96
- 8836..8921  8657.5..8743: 0.98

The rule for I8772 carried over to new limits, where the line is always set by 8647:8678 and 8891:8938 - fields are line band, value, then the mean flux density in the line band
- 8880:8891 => 0.27 AA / 54.4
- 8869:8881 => -0.27 AA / 57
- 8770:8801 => -1.15 AA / 56.6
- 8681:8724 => -3.94 AA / 58.5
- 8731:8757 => -0.61 AA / 55.4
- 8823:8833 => 0.64 AA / 51.6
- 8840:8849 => 0.13 AA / 54.6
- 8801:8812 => 0.36 AA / 53.1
